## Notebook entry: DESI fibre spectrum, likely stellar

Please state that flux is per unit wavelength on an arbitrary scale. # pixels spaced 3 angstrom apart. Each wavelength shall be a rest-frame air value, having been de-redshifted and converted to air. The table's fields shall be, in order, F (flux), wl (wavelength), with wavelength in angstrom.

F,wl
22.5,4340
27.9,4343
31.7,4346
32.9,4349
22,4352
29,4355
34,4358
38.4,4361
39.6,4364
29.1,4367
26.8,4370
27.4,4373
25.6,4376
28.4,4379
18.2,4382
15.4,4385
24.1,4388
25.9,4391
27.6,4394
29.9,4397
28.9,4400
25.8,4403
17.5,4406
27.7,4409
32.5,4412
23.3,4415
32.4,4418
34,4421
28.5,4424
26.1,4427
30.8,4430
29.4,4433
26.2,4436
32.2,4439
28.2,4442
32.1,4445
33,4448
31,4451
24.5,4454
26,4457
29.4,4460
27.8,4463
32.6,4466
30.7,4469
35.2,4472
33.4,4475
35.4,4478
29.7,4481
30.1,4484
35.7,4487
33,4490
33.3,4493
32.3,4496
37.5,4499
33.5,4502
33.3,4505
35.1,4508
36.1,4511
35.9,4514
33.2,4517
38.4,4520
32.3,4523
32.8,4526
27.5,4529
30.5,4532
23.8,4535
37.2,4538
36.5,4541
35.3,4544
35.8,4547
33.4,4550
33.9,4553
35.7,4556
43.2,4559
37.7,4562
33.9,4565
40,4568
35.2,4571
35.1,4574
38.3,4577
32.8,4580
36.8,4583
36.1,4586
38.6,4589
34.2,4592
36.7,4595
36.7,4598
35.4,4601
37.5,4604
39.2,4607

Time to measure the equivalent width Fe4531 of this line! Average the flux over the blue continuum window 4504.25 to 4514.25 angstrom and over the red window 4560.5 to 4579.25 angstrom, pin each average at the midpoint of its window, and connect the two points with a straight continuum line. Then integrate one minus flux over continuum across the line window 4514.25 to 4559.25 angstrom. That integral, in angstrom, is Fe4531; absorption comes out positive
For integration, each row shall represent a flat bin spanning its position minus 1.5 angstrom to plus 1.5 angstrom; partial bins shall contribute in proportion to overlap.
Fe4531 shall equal 2.5 angstrom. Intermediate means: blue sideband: 35.1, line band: 33.8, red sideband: 36.5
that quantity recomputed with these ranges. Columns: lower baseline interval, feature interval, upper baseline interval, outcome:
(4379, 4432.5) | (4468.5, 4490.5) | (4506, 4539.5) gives -1.7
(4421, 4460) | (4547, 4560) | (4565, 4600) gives -0.5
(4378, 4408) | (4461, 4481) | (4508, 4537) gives -2.1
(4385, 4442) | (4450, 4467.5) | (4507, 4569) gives 1.0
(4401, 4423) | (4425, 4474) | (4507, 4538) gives -0.6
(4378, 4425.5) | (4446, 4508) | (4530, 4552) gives -4.1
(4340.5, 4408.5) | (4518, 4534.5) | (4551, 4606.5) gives 1.2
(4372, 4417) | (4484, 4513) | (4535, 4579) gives -1.9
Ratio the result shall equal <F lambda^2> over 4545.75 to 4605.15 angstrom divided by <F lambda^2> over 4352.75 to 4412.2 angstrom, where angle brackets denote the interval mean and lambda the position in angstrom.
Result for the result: 1.4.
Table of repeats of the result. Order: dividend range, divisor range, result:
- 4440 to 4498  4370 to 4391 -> 1.38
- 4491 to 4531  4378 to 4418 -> 1.41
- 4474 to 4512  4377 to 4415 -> 1.40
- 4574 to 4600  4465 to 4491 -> 1.16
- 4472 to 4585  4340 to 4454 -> 1.29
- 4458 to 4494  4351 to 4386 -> 1.20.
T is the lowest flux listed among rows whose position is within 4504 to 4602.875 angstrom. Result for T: 23.8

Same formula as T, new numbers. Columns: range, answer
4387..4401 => 24.1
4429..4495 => 24.5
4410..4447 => 23.3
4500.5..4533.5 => 27.5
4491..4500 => 32.3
